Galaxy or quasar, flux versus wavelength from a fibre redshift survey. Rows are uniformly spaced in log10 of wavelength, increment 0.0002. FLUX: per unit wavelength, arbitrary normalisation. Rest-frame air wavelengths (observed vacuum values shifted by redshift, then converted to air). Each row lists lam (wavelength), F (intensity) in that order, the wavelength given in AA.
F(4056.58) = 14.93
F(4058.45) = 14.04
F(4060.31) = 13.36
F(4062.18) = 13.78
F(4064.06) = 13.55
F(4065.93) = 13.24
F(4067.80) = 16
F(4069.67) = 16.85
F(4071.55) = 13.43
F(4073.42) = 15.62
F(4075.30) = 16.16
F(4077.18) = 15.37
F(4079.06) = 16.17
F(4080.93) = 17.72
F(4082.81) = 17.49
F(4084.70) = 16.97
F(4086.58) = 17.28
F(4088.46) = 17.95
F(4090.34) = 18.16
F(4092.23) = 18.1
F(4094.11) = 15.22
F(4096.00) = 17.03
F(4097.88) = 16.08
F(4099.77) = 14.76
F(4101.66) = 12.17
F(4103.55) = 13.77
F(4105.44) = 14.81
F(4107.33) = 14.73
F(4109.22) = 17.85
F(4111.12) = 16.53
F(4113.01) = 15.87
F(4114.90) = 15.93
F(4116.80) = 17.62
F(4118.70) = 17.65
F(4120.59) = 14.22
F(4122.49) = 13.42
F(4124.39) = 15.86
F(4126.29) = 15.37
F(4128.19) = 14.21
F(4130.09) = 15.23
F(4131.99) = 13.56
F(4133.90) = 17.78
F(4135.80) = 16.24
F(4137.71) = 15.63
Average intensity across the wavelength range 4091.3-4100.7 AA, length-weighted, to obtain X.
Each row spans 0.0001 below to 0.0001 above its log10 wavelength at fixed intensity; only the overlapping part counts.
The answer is 16.2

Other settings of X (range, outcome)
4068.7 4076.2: 15.5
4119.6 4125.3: 14.5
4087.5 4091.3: 18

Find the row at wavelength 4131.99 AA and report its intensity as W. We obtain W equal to 13.56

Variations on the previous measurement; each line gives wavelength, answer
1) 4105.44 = 14.81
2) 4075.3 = 16.16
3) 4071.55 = 13.43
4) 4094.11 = 15.22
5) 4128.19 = 14.21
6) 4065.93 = 13.24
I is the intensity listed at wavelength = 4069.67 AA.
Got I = 16.85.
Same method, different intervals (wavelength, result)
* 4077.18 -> 15.37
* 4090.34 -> 18.16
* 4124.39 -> 15.86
